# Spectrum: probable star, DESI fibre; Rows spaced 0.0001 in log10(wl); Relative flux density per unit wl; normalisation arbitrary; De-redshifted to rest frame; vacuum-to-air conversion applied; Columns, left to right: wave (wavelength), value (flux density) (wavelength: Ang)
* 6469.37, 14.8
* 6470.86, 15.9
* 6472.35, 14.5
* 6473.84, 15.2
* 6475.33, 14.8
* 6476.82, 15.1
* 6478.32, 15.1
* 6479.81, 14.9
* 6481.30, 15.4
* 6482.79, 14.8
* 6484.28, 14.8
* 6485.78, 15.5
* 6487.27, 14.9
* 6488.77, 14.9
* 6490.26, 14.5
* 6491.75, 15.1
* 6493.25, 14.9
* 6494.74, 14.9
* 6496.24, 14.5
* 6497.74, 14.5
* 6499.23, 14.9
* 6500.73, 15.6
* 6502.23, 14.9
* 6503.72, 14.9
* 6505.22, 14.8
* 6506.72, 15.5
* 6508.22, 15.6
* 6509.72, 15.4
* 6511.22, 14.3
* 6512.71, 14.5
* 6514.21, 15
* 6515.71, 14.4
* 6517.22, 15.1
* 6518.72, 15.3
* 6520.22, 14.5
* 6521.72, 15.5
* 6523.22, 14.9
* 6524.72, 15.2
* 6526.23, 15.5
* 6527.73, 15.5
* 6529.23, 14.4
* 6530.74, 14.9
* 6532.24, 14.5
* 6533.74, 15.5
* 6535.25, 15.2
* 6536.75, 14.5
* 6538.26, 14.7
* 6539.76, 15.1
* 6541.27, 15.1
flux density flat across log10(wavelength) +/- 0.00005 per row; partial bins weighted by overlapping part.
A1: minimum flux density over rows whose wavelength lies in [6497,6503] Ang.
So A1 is 14.5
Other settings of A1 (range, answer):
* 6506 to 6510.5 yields 15.4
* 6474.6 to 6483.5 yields 14.8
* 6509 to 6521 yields 14.3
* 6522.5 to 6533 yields 14.4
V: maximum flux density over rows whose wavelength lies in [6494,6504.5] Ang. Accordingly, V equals 15.6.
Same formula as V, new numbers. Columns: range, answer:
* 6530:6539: 15.5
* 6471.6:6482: 15.4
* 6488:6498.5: 15.1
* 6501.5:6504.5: 14.9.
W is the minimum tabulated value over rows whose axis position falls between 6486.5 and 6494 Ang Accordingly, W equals 14.5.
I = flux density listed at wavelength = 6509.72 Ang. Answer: 15.4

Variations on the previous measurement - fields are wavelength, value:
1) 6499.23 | 14.9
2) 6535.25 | 15.2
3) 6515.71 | 14.4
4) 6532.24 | 14.5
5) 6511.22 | 14.3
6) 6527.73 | 15.5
